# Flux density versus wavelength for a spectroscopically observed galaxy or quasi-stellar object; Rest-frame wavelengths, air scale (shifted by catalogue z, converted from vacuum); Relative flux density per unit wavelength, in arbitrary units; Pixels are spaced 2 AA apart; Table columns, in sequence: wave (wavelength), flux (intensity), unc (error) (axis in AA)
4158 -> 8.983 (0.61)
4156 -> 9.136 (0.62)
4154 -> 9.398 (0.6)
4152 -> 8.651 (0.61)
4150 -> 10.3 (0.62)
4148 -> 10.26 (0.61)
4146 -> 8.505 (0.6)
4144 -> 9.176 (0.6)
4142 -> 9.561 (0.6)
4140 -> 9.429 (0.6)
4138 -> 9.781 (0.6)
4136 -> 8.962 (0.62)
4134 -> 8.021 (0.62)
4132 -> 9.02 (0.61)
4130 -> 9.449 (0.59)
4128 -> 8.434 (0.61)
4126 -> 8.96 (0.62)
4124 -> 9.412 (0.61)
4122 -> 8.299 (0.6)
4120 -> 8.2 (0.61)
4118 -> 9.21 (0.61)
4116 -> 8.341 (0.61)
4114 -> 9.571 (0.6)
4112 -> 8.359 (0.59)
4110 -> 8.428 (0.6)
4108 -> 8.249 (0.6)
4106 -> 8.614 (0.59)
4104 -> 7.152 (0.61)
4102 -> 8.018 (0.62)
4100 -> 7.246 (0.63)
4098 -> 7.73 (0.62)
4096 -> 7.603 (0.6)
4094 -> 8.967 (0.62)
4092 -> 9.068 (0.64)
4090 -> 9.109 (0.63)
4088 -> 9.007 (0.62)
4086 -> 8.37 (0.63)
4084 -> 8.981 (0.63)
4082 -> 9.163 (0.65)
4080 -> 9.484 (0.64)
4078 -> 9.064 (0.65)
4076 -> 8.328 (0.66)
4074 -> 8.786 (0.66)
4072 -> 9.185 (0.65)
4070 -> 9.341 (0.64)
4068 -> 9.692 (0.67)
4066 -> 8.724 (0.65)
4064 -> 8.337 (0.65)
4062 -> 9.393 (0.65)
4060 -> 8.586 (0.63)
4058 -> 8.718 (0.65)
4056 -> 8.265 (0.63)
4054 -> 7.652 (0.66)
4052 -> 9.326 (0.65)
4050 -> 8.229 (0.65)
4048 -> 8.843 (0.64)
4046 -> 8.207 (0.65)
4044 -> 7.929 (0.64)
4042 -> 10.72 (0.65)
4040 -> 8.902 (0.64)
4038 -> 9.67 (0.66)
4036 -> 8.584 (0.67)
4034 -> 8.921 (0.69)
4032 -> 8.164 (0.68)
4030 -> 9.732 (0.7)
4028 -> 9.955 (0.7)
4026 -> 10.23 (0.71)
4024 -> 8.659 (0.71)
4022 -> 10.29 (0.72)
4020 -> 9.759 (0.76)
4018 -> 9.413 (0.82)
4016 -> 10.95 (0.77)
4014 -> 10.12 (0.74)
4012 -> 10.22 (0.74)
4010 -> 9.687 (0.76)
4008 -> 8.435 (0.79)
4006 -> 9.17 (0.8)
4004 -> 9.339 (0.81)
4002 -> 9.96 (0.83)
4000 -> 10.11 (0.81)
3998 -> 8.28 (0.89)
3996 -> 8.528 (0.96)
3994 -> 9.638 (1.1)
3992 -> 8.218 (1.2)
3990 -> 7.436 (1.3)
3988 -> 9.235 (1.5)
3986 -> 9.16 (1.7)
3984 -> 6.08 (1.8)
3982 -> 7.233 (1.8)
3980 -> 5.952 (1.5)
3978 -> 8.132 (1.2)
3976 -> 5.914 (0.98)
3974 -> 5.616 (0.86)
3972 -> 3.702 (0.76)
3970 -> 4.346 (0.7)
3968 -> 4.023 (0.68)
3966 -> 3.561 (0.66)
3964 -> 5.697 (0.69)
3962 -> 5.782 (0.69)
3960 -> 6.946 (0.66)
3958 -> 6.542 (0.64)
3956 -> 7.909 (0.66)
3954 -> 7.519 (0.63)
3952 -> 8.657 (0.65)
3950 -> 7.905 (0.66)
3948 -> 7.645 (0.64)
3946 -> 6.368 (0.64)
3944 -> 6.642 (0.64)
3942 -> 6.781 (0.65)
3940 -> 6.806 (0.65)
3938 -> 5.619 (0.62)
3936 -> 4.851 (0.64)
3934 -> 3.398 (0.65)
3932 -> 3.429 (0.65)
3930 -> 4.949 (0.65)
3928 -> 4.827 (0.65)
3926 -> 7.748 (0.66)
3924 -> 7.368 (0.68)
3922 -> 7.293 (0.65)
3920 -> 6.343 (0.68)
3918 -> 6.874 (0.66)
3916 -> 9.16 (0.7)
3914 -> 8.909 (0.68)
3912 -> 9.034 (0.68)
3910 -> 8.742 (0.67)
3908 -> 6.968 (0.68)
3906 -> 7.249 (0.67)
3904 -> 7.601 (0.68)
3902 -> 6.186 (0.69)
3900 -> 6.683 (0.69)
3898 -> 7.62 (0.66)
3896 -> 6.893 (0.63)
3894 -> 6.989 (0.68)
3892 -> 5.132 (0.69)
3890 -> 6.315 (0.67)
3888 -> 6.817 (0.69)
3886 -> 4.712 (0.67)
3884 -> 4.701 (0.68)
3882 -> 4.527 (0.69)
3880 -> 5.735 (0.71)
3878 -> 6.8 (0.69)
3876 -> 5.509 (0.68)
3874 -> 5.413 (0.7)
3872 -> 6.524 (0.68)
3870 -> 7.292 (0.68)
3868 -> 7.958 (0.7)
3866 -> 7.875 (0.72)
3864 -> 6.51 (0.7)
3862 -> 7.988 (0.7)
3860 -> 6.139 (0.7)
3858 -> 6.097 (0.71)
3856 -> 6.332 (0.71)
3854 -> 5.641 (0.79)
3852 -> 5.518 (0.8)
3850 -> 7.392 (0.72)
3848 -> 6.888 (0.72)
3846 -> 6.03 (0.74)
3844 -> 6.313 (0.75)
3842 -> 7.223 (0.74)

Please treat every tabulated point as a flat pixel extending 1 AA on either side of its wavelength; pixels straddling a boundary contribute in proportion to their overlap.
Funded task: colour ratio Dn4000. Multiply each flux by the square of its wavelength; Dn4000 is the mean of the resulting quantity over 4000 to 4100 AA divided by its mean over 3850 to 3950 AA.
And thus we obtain 1.50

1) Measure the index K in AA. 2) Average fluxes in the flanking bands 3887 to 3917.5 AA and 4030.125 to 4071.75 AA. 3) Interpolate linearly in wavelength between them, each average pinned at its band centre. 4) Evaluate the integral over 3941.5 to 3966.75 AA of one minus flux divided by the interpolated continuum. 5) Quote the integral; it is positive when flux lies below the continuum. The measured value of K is 3.4 AA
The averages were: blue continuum 7.35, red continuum 8.84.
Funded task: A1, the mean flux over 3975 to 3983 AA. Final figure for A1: 6.81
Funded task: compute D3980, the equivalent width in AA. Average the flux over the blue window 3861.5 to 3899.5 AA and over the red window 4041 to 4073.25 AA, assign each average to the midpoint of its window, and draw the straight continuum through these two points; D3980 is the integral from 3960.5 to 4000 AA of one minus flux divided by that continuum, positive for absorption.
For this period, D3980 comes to 5.3 AA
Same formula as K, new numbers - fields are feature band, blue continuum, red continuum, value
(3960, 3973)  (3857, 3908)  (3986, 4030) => 5.7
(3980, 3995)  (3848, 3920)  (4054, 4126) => -0.6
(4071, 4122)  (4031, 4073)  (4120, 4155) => 2.4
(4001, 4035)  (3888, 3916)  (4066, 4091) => -4.6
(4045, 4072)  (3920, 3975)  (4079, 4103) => -2.5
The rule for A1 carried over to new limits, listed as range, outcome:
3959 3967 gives 5.5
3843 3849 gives 6.41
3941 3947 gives 6.6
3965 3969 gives 3.79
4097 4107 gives 7.75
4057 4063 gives 8.9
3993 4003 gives 9.3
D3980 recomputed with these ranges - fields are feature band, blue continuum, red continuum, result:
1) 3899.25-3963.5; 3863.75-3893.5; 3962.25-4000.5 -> -3.47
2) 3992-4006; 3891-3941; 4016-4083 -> -1.82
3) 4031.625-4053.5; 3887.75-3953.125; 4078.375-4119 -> -2.38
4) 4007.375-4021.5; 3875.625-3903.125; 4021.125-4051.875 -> -1.91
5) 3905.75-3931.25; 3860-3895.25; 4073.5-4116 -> -2.33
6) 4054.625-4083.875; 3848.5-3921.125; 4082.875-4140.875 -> -2.31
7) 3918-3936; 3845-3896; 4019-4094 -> 3.56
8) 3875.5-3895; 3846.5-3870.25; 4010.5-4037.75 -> 4.06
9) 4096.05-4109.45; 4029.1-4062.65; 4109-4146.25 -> 1.57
